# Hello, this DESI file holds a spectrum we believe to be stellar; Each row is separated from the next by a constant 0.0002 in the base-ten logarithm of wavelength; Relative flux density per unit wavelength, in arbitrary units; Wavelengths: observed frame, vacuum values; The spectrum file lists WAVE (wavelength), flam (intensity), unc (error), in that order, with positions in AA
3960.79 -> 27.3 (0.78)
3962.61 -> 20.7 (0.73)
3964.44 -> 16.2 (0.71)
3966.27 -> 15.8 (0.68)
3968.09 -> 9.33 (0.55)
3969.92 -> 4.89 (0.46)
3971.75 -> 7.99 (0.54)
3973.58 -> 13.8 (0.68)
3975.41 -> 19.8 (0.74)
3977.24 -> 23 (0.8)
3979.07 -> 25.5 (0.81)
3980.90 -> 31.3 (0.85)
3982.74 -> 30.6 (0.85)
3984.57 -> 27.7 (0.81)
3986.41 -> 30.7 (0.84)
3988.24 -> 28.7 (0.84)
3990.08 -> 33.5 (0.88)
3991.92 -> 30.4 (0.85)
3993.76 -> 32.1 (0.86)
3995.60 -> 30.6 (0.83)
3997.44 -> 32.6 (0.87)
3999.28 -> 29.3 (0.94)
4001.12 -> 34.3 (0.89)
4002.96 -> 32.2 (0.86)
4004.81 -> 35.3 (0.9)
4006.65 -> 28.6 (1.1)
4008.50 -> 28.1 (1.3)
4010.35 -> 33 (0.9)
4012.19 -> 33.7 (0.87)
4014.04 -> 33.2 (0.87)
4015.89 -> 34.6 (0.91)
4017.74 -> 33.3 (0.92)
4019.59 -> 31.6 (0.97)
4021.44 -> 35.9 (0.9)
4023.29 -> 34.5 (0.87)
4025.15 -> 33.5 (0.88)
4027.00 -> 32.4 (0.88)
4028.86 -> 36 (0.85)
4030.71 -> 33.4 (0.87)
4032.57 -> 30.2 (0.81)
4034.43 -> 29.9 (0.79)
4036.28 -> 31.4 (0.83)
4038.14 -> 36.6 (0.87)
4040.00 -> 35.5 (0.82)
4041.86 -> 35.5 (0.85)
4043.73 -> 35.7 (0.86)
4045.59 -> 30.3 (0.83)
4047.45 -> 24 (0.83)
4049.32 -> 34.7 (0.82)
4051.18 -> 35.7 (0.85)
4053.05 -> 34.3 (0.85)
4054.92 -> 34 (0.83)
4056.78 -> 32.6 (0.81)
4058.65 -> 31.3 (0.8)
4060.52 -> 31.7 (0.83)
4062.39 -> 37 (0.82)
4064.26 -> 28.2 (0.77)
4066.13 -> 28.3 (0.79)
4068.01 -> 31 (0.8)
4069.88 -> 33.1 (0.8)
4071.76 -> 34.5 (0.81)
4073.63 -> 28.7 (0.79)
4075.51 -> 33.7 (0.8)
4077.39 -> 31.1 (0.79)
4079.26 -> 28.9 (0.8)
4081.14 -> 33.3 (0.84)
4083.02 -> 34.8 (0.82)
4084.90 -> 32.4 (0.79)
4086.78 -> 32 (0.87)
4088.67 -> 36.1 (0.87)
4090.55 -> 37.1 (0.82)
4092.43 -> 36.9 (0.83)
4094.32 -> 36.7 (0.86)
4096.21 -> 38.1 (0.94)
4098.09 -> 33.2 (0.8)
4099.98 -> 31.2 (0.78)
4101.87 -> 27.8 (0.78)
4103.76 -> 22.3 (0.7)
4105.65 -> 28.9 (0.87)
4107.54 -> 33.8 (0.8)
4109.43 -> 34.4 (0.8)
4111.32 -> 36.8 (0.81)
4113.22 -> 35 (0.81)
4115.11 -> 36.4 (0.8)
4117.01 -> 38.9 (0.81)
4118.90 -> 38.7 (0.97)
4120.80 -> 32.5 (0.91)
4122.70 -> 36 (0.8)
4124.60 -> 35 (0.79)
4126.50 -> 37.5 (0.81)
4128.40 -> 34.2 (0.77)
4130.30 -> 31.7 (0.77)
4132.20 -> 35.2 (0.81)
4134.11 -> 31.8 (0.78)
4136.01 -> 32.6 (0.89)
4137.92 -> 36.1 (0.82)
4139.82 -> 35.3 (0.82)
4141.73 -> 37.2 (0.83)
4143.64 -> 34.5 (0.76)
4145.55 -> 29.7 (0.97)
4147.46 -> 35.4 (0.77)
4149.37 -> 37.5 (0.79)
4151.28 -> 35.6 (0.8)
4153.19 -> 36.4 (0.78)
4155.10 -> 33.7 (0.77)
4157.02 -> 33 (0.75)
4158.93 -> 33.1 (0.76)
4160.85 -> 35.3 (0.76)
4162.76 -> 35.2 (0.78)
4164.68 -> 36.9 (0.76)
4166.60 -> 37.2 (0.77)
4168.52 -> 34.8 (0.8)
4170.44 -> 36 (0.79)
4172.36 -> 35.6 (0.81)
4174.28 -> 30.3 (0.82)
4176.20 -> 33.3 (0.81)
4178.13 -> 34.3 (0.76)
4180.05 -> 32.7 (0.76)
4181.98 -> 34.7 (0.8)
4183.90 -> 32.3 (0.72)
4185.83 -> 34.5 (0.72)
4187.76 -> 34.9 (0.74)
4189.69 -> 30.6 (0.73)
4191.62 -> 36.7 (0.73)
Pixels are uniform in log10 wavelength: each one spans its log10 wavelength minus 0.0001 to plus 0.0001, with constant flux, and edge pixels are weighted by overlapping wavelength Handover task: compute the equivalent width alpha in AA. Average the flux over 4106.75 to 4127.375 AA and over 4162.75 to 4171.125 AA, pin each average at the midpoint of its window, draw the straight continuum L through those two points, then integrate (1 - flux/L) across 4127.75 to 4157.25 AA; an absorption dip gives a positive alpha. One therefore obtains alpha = 1.3 AA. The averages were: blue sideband 35.9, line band 34.4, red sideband 36.1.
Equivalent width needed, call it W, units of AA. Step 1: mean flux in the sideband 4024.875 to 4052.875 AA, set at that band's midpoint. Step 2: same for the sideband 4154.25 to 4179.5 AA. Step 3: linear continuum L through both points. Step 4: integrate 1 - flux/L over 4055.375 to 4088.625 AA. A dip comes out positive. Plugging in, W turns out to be 1.3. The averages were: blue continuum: 33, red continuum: 34.5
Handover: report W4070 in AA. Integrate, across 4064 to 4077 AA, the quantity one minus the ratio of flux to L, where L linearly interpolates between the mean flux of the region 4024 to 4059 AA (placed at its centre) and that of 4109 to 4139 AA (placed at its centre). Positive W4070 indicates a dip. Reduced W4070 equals 1.0 AA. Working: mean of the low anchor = 33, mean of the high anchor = 35.2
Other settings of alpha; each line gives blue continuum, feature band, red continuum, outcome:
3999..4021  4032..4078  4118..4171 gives 1.2 AA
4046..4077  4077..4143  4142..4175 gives -1.2 AA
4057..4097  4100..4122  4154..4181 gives 0.3 AA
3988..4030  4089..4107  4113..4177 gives 0.8 AA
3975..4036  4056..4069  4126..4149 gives 0.5 AA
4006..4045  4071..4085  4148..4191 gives 0.6 AA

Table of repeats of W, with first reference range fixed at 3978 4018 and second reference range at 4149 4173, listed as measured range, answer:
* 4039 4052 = -0.24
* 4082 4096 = -0.72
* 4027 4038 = -0.13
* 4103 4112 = 0.73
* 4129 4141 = 0.29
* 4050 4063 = -0.40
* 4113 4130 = -0.76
